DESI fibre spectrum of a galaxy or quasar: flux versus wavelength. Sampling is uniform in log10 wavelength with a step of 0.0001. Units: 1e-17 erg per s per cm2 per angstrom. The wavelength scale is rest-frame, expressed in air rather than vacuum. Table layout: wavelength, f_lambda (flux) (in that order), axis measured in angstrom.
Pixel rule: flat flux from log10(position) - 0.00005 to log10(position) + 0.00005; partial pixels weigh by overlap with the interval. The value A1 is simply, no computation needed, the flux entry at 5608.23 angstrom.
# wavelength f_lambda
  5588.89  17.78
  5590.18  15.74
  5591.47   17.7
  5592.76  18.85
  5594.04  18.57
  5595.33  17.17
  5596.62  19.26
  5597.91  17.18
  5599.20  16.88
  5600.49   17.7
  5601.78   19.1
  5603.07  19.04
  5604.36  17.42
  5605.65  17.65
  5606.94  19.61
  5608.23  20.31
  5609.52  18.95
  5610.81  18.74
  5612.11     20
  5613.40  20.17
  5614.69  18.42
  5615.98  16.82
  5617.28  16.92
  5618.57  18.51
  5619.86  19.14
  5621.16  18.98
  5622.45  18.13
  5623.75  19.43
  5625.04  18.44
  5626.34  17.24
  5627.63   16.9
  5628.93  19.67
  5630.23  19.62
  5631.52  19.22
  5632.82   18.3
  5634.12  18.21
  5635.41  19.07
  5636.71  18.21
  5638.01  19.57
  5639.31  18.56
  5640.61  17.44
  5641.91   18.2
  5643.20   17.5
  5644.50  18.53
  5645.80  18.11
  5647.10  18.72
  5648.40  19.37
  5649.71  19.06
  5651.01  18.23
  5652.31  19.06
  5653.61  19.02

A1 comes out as 20.31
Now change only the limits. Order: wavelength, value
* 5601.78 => 19.1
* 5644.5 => 18.53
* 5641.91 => 18.2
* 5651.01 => 18.23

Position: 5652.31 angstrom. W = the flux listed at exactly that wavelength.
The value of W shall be 19.06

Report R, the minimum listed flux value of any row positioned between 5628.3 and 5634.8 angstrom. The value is 18.21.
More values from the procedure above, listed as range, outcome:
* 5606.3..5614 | 18.74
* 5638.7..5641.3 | 17.44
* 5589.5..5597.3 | 15.74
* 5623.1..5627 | 17.24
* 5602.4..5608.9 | 17.42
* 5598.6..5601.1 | 16.88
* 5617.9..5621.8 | 18.51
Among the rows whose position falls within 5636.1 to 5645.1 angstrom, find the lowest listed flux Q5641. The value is 17.44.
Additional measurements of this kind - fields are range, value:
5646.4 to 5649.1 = 18.72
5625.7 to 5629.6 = 16.9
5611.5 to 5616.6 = 16.82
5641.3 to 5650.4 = 17.5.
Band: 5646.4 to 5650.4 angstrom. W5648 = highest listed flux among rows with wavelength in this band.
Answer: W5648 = 19.37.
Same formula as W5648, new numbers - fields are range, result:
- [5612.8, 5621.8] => 20.17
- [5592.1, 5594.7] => 18.85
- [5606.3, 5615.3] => 20.31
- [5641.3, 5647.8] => 18.72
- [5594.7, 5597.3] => 19.26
